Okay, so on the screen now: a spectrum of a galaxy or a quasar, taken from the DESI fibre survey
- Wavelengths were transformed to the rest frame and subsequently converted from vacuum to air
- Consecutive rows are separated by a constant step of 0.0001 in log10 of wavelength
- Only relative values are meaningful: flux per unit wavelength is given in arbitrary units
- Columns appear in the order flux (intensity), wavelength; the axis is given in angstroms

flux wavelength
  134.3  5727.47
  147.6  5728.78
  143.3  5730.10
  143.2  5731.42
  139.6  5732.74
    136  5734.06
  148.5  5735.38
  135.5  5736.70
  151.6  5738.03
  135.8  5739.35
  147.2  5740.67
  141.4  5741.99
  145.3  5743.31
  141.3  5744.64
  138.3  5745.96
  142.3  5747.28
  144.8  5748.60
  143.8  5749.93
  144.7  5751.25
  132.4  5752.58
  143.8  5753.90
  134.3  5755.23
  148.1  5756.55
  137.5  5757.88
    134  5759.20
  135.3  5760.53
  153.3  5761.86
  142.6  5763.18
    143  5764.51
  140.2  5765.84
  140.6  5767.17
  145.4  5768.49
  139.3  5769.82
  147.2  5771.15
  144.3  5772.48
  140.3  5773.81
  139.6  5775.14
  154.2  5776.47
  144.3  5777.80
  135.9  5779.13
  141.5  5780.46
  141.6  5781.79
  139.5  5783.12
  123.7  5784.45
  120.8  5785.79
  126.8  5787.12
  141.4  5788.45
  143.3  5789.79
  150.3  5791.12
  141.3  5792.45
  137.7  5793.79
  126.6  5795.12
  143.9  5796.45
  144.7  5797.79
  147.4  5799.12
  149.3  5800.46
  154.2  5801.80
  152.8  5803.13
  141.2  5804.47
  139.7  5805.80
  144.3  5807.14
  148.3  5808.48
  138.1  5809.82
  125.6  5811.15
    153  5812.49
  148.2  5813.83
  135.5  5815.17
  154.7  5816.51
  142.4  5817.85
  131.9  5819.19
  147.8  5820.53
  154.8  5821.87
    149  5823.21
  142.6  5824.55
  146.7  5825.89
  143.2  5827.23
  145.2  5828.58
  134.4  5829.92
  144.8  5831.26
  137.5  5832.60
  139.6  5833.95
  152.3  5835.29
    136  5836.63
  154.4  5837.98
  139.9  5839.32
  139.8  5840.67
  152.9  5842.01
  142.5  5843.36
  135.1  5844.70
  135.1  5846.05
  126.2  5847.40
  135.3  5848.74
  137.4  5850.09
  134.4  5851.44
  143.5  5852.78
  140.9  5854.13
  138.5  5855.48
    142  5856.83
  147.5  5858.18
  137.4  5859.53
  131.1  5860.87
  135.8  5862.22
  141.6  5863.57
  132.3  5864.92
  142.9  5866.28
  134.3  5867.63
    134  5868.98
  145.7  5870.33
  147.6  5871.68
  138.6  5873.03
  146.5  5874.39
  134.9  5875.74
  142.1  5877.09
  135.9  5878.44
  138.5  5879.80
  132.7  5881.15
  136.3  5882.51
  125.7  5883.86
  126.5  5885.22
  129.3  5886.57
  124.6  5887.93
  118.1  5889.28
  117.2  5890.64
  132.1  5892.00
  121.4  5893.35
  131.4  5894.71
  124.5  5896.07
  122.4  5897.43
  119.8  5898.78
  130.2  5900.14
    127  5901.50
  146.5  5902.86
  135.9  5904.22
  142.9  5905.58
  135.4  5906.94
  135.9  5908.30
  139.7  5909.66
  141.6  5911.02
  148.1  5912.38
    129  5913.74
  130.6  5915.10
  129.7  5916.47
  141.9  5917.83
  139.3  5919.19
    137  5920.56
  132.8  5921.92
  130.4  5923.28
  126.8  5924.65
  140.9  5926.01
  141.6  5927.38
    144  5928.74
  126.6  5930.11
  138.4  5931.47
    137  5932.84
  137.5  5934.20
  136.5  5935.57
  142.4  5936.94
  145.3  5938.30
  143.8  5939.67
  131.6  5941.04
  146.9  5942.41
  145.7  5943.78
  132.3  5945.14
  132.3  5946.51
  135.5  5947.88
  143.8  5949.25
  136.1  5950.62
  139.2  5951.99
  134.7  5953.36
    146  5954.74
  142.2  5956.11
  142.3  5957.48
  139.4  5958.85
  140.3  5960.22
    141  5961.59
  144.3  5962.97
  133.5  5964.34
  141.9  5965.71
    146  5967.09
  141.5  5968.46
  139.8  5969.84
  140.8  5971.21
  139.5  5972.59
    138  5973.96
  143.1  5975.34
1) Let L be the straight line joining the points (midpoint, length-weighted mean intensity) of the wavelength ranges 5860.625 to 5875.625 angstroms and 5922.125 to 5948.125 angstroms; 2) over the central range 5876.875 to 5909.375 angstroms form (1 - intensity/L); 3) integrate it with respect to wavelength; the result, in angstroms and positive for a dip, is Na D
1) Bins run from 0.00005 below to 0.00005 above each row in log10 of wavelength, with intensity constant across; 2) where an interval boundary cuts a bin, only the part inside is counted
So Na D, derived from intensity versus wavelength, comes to 1.90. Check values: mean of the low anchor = 139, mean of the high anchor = 138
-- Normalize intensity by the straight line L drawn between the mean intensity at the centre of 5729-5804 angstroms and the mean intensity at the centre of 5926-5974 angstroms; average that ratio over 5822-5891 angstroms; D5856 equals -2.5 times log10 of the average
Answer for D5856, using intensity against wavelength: 0.018 mag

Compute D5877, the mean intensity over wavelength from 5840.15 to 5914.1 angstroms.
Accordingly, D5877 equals 135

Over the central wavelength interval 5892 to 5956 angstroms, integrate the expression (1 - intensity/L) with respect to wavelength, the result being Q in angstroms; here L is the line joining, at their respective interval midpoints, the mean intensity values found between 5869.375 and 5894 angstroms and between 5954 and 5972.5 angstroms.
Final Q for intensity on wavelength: 0.6 angstroms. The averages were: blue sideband 133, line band 136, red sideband 141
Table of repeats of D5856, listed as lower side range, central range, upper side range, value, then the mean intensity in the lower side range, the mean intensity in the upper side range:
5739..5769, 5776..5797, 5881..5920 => 0.01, 142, 132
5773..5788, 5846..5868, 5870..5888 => -0.01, 137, 136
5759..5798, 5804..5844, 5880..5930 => -0.05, 140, 132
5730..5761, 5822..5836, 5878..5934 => -0.06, 141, 133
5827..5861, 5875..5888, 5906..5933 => 0.04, 140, 136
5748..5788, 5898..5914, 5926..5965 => 0.03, 140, 139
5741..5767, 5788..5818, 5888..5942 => -0.03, 141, 134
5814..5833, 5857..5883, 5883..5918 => -0.02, 144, 131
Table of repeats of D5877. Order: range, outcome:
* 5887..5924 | 132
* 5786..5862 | 142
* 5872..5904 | 131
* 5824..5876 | 140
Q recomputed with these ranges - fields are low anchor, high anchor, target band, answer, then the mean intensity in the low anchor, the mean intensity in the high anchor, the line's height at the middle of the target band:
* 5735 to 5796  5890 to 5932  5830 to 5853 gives -0.5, 141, 134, 137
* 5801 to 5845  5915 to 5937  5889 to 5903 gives 1.3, 144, 136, 138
